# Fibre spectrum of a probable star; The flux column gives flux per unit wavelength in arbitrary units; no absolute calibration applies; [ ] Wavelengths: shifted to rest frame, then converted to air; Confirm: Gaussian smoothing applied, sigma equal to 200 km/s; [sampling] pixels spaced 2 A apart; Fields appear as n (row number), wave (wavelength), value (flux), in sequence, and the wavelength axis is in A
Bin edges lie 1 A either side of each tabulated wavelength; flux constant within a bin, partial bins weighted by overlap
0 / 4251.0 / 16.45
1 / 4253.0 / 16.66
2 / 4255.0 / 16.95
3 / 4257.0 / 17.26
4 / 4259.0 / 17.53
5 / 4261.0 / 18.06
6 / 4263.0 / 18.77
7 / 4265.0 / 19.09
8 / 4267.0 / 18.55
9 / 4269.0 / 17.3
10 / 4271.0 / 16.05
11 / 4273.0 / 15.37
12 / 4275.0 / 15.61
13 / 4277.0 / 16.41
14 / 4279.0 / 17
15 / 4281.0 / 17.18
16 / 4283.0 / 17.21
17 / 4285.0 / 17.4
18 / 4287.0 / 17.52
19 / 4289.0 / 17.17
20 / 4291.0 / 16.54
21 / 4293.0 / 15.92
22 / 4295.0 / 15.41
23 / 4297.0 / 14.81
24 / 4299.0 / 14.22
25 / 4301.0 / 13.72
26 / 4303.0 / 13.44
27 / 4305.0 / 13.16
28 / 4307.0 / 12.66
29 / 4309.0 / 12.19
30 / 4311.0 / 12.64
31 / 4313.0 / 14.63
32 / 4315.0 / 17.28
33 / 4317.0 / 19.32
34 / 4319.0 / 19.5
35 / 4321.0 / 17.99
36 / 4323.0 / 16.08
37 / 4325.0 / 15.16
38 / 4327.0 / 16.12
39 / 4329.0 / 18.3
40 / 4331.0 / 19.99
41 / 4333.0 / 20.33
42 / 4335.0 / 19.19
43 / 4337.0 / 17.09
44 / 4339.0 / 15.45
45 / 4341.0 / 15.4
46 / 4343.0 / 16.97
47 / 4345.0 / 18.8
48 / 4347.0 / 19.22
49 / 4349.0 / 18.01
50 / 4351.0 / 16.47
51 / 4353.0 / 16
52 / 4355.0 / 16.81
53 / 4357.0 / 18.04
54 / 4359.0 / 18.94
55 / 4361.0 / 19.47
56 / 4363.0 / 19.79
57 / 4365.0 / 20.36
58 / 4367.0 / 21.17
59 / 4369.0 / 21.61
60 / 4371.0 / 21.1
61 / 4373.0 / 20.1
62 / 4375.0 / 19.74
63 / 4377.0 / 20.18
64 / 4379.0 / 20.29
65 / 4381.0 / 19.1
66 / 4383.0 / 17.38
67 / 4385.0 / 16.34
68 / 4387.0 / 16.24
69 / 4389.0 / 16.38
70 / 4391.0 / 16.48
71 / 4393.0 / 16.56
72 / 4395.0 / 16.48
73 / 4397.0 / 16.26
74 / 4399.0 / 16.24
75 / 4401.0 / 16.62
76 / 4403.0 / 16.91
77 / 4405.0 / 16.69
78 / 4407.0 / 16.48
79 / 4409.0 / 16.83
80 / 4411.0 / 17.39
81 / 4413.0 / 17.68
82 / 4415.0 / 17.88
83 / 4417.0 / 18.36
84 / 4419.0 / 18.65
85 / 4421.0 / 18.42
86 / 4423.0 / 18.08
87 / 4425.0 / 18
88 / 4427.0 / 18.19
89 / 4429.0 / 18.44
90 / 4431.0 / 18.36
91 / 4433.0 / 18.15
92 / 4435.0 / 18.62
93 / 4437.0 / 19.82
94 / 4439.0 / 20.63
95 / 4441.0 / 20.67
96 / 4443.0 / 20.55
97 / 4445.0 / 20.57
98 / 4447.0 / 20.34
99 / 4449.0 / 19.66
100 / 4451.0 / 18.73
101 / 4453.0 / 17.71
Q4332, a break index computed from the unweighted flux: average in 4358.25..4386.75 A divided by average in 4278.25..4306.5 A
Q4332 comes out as 1.25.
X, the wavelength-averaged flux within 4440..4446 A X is 20.6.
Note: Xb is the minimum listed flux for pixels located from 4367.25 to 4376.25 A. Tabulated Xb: 19.74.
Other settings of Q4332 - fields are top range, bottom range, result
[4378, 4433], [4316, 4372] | 0.95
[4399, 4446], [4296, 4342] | 1.14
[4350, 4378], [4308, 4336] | 1.13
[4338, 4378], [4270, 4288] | 1.12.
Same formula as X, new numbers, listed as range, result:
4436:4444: 20.4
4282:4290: 17.3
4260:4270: 18.4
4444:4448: 20.5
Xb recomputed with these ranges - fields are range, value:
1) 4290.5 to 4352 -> 12.19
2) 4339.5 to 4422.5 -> 15.4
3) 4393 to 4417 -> 16.24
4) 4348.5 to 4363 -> 16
